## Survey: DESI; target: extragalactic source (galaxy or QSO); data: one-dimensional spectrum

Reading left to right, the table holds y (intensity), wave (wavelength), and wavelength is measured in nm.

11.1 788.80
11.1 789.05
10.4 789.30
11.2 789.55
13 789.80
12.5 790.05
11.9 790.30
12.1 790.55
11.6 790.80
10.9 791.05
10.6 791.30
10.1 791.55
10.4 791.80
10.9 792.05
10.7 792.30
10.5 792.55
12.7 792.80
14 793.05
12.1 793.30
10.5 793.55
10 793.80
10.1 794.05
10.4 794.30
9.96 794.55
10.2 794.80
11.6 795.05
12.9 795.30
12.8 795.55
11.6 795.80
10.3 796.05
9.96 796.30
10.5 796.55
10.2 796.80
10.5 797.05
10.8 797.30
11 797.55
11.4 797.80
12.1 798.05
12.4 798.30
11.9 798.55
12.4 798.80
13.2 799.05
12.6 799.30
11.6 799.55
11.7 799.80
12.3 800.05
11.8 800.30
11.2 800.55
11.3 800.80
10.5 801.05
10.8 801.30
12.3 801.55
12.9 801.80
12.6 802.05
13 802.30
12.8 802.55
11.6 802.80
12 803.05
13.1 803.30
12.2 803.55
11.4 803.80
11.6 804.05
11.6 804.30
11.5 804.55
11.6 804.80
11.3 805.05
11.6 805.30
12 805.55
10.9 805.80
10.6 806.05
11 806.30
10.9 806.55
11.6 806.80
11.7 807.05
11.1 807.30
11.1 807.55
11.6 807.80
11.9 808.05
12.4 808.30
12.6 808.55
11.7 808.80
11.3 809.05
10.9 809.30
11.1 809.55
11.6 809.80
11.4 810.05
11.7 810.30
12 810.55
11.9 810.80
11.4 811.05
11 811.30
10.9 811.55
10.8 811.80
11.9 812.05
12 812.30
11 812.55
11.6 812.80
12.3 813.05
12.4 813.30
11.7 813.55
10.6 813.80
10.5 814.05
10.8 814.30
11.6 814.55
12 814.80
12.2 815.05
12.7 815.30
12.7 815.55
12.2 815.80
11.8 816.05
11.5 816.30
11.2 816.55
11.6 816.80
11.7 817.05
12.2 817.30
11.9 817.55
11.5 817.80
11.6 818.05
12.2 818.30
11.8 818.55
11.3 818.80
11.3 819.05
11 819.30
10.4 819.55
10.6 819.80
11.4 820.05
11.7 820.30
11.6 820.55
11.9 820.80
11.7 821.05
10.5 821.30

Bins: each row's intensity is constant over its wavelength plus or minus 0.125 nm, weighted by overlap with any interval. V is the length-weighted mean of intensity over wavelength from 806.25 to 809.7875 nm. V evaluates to 11.5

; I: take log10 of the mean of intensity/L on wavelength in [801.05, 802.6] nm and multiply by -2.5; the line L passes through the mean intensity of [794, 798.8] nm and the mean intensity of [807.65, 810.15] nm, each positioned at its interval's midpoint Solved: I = -0.08 mag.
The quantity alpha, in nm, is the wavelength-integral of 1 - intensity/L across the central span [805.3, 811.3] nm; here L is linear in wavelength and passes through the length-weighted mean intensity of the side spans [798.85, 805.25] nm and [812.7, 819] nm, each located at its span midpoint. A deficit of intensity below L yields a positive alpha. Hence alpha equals 0.183 nm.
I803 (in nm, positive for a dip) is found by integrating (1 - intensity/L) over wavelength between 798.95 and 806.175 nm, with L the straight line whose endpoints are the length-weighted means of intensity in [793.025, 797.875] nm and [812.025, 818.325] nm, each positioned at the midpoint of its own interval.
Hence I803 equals -0.38 nm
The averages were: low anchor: 11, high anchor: 11.7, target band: 11.8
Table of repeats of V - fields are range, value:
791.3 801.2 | 11.3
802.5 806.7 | 11.6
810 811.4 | 11.6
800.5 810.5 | 11.7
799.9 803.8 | 12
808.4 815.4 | 11.6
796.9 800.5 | 11.8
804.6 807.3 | 11.3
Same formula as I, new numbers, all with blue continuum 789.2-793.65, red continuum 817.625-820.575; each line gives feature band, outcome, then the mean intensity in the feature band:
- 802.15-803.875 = -0.083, 12.3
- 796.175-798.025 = 0.073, 10.7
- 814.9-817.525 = -0.056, 12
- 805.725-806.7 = 0.053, 10.9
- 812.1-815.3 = -0.021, 11.6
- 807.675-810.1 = -0.024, 11.7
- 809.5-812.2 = -0.004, 11.4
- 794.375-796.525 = 0.032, 11.1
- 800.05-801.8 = -0.007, 11.5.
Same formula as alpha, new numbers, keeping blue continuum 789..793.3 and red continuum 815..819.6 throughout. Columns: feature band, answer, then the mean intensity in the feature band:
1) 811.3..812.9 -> 0.05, 11.3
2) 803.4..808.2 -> 0.07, 11.4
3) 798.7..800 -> -0.08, 12.3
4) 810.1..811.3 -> 0.00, 11.6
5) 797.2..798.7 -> -0.01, 11.6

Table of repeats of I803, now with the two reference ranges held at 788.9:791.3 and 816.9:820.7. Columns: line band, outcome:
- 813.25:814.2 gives 0.02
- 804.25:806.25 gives 0.03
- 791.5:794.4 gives 0.13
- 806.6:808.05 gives 0.01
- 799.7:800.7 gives -0.02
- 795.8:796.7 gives 0.09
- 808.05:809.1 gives -0.05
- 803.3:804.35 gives -0.03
